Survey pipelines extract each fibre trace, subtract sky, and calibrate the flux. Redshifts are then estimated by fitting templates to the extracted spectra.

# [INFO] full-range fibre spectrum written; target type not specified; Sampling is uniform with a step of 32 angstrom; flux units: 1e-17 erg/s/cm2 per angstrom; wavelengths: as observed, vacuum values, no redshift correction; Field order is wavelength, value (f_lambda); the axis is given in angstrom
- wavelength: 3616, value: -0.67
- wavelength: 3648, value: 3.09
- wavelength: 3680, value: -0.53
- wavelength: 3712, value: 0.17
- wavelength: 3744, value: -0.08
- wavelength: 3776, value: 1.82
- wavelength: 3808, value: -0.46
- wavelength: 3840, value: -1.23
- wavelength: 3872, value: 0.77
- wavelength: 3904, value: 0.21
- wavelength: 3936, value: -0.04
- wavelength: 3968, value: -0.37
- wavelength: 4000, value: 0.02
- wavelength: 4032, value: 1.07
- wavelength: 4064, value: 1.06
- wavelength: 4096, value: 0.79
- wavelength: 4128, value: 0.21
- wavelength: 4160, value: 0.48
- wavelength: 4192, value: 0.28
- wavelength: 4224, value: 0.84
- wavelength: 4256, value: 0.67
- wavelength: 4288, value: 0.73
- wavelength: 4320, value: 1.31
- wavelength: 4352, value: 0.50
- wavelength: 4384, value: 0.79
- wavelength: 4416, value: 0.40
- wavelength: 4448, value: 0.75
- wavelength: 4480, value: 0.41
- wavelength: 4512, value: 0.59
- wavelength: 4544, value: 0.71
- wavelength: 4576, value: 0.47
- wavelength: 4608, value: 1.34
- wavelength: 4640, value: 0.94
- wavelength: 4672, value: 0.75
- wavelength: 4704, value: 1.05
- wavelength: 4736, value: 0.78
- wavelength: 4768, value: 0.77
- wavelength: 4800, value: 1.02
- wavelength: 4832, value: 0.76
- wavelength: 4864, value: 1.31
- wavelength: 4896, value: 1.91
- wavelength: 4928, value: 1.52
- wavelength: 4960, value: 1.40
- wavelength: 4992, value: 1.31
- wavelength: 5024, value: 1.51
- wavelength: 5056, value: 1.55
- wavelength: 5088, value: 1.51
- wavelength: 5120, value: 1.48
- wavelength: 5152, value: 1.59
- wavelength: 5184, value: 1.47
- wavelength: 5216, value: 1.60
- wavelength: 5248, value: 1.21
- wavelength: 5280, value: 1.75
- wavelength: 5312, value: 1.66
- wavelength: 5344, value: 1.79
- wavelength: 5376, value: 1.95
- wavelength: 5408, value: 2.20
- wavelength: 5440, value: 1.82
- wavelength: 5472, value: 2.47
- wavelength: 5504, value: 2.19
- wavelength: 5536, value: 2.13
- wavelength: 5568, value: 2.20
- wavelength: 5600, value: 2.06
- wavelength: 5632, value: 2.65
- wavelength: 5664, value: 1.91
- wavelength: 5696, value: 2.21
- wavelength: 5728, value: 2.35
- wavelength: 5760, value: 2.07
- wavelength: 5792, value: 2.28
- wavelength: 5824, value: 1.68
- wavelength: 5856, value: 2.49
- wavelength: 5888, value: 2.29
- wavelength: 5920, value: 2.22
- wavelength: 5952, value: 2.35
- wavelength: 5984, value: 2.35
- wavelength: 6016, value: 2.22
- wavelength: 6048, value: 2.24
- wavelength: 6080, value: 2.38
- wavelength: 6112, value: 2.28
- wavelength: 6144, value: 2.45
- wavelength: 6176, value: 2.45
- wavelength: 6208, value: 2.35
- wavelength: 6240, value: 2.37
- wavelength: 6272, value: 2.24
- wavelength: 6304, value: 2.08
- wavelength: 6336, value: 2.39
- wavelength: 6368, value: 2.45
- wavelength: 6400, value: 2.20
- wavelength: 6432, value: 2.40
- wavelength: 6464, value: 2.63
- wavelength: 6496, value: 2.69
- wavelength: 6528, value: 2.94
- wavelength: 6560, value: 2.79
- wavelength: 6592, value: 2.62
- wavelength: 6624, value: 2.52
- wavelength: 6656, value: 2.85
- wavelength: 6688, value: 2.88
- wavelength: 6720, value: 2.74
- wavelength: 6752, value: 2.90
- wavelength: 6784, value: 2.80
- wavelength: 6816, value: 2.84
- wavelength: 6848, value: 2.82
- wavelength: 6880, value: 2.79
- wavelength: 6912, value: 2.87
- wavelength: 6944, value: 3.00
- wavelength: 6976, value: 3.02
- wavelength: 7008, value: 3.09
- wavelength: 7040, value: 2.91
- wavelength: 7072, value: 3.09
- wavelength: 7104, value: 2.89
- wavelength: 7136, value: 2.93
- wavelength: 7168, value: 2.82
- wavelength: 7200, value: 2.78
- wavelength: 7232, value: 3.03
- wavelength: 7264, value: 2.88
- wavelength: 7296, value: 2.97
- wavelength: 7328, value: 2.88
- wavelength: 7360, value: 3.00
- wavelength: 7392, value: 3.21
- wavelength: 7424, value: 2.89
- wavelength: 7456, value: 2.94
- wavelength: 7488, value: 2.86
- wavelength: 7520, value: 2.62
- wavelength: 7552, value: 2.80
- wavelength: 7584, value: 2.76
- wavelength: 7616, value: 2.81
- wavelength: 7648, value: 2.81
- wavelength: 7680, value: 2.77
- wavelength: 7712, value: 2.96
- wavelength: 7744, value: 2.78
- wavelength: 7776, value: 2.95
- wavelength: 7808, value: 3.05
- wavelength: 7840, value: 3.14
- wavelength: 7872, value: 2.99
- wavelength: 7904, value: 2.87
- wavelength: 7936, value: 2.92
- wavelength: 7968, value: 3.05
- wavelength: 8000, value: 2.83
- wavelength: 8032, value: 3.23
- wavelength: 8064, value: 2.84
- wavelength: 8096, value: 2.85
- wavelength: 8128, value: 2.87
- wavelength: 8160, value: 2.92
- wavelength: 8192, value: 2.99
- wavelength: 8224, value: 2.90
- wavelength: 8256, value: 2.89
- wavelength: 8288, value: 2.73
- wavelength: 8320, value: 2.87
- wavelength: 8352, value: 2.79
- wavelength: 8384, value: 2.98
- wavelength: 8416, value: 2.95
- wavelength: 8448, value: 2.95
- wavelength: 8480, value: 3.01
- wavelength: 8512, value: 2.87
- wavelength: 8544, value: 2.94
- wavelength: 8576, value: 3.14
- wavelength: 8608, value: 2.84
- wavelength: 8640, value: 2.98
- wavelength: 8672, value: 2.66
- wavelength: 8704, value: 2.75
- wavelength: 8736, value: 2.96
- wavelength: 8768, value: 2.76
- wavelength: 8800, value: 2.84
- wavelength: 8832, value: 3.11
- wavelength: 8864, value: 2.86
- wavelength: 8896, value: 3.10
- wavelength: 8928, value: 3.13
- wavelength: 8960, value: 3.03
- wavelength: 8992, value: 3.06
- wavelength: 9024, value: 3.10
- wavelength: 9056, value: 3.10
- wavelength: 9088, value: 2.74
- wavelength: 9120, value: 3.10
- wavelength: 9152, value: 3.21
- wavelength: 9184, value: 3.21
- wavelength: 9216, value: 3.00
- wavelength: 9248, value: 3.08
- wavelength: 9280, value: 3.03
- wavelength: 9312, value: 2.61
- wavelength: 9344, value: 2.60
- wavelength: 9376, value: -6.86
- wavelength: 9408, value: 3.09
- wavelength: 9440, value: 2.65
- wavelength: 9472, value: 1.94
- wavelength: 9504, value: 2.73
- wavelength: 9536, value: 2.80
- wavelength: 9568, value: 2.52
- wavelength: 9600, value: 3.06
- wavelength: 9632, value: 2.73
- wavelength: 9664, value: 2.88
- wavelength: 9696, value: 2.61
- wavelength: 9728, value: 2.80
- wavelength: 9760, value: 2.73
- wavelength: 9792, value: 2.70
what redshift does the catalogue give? 0.219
